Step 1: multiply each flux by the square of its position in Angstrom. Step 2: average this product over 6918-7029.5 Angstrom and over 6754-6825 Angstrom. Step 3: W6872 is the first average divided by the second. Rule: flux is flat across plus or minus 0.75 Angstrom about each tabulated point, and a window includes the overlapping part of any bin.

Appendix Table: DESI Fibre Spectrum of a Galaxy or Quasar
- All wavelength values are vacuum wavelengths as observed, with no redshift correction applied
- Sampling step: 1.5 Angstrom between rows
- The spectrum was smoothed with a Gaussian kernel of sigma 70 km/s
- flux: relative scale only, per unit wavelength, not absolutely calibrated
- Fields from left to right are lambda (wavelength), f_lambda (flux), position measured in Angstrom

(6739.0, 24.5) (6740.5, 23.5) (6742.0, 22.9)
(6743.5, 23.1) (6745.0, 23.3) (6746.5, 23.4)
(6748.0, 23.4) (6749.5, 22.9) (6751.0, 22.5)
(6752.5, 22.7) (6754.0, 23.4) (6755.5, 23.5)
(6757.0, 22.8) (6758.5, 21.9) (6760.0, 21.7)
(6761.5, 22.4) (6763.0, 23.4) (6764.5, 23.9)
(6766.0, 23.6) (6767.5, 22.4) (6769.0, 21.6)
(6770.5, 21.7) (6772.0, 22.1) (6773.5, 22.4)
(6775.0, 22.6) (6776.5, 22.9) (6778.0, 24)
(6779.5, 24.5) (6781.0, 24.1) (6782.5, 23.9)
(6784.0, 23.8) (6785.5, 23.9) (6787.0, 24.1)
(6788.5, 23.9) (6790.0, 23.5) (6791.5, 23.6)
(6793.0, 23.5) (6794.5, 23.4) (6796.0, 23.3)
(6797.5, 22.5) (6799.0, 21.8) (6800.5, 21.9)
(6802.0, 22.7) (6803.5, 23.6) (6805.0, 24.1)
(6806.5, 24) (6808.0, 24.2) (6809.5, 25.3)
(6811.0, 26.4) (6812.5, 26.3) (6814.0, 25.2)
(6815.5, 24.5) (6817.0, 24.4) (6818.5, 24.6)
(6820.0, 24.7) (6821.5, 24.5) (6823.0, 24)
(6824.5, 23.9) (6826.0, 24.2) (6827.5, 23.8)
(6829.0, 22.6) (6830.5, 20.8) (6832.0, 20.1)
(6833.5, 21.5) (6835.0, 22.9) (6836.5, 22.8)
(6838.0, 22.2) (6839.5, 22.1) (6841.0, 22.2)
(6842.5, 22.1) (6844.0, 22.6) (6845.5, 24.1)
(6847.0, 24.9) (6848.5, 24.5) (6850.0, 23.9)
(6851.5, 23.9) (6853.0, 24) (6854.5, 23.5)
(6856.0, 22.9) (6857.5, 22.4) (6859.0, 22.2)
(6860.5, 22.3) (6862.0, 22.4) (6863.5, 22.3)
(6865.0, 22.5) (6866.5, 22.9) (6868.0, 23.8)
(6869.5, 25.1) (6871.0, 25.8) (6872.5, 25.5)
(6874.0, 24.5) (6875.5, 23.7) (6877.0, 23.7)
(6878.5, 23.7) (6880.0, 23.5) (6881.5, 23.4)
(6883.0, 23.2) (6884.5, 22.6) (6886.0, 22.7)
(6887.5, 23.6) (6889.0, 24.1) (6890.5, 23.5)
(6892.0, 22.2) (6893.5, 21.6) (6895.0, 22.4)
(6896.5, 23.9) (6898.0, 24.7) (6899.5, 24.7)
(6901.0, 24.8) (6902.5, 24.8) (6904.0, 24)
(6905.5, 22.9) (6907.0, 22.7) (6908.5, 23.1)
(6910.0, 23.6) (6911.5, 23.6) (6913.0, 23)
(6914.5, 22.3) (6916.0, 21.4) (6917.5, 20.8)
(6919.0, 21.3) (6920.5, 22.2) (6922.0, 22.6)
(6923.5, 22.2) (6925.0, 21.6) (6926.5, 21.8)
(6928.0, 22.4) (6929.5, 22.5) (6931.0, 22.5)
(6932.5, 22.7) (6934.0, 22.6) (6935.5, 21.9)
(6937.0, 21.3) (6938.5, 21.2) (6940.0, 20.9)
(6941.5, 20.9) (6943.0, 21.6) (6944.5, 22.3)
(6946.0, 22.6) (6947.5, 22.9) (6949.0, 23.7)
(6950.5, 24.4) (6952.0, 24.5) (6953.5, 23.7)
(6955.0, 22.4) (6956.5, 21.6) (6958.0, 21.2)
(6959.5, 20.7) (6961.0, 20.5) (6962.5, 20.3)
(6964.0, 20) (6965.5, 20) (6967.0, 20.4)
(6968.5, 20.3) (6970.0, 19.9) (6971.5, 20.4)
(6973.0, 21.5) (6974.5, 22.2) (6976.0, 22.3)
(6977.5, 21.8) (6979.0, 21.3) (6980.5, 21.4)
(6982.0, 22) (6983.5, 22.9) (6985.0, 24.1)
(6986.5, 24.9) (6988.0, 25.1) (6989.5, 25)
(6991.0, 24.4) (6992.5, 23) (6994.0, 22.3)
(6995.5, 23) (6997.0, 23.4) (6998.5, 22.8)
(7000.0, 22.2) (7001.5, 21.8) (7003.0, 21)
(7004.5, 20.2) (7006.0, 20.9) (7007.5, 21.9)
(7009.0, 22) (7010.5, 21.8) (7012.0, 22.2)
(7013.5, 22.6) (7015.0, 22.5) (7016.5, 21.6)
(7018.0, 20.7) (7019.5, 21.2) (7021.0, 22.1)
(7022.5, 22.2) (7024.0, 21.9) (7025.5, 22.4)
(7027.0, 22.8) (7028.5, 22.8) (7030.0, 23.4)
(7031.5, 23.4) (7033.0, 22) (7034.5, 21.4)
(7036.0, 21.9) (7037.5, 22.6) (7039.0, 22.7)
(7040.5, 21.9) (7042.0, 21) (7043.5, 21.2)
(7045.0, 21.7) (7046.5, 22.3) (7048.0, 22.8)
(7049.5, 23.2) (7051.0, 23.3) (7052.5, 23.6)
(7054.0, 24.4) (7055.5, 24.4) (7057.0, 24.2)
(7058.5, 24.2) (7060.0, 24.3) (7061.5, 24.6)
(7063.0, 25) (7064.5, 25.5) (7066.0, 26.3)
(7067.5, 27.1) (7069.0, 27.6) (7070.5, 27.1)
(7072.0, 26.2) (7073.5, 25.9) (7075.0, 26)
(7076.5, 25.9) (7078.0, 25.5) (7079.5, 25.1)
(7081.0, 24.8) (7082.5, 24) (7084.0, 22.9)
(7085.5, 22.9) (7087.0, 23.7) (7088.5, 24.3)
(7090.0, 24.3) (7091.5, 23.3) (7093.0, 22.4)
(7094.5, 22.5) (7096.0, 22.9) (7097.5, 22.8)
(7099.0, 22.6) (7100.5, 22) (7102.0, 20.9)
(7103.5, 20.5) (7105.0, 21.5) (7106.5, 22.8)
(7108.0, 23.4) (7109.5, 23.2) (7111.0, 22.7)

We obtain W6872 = 0.99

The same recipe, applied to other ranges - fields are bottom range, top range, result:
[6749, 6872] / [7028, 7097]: 1.10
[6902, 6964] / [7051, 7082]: 1.18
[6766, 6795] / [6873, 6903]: 1.05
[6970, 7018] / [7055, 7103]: 1.12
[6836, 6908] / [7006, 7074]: 1.04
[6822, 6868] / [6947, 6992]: 1.00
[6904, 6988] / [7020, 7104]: 1.10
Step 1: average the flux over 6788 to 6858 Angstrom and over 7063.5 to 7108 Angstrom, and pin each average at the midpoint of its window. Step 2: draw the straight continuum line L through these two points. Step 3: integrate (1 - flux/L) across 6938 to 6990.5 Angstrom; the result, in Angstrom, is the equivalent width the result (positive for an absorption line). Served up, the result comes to 3.9 Angstrom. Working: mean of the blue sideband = 23.5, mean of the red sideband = 24.1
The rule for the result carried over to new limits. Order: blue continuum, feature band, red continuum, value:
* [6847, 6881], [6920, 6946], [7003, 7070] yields 1.5 Angstrom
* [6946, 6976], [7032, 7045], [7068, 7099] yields 0.9 Angstrom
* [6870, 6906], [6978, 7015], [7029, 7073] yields 1.8 Angstrom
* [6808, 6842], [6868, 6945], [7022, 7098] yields 2.3 Angstrom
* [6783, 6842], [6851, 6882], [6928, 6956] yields -0.6 Angstrom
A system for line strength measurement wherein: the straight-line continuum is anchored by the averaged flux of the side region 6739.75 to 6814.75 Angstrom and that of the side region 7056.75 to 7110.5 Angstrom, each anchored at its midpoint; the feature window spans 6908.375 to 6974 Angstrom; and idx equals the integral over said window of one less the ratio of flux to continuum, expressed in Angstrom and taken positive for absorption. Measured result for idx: 5.17 Angstrom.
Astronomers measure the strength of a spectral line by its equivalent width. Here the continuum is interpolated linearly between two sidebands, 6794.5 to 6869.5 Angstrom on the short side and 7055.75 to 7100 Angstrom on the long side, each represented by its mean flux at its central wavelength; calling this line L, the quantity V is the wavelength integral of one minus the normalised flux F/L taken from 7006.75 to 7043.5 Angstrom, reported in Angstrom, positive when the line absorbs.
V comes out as 3.4 Angstrom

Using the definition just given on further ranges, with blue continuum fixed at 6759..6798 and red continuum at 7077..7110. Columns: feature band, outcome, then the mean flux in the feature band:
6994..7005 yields 0.5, 22.1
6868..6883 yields -0.7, 24.2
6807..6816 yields -0.8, 25.3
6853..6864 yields 0.2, 22.7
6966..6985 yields 1.4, 21.5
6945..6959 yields 0.1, 22.9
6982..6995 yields -0.4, 23.8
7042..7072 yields -1.5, 24.3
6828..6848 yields 0.6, 22.4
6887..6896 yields 0.1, 22.9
